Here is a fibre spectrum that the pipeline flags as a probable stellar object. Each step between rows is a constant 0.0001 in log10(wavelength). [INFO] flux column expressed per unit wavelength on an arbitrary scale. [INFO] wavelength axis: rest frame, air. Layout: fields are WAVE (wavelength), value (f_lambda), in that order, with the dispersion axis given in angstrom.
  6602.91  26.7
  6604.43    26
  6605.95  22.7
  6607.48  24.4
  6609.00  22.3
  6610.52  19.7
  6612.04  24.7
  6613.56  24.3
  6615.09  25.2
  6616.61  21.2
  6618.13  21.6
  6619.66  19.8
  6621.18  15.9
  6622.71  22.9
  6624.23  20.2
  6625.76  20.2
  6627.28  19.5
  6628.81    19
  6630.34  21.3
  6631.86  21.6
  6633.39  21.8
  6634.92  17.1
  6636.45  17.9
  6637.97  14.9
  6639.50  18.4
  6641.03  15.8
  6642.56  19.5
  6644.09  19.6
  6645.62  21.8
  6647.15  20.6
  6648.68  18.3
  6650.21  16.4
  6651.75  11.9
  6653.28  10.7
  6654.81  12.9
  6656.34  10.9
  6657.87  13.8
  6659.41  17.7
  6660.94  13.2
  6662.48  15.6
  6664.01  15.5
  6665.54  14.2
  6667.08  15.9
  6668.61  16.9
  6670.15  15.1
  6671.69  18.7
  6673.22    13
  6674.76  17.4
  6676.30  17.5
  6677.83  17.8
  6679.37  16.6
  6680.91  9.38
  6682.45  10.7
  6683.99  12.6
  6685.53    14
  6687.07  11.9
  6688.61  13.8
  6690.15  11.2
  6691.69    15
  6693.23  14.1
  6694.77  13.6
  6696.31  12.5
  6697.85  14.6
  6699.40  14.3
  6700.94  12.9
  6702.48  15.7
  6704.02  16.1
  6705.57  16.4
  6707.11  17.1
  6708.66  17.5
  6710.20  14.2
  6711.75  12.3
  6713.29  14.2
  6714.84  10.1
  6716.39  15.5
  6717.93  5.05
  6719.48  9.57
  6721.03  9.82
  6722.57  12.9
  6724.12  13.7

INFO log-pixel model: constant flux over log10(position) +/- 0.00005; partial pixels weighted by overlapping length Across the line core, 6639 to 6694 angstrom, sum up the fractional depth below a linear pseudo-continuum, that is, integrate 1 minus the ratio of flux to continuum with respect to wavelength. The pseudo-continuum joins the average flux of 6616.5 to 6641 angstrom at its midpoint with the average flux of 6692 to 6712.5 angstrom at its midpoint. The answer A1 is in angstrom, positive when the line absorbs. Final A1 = 5.9 angstrom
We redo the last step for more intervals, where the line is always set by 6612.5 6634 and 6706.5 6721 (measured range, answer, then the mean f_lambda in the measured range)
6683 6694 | 1.3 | 13.2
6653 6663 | 2.3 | 13.6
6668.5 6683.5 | 0.9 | 15.2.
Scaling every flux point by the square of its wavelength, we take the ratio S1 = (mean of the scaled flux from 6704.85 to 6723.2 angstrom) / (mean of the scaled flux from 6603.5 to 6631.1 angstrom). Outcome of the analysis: 0.6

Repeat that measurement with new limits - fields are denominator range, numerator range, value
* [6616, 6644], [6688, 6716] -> 0.75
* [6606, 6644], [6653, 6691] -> 0.71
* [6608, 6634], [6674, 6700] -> 0.67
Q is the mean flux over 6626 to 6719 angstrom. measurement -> 15.4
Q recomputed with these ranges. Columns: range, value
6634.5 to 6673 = 16.1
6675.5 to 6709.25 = 14.3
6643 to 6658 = 15.9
